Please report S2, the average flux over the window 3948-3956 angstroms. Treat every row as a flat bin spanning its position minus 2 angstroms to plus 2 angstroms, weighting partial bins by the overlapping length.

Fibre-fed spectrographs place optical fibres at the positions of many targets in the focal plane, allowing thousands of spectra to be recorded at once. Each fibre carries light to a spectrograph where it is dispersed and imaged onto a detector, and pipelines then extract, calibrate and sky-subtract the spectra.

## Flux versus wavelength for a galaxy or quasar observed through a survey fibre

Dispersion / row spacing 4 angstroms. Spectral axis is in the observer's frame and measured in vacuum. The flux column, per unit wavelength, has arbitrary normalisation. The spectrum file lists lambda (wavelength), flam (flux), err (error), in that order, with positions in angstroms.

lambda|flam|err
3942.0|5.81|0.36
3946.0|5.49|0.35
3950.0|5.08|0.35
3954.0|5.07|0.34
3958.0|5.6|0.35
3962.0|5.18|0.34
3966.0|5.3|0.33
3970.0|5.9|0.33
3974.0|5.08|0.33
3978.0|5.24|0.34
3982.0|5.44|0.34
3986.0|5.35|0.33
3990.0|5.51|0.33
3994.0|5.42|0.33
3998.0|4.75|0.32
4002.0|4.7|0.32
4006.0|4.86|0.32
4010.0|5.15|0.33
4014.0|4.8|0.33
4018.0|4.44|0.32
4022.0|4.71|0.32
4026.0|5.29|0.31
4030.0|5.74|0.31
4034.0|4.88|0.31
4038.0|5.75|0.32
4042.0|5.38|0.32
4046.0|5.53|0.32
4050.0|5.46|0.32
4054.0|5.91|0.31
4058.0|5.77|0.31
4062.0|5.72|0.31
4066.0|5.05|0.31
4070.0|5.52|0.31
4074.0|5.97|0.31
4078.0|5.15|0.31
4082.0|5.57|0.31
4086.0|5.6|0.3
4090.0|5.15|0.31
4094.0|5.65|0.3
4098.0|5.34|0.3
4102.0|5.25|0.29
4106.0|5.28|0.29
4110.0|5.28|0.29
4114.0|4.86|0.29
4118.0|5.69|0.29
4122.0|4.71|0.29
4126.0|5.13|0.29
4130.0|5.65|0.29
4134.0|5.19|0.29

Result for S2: 5.08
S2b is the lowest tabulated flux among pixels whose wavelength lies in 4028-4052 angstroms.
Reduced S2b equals 4.88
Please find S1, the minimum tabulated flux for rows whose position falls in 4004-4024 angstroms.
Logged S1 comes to 4.44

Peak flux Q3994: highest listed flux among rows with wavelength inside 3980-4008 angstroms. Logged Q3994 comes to 5.51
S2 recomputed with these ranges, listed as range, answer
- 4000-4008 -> 4.78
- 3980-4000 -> 5.29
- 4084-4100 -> 5.44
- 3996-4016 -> 4.85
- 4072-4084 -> 5.56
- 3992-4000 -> 5.08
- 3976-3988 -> 5.34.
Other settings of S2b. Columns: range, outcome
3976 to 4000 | 4.75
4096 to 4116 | 4.86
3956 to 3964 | 5.18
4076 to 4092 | 5.15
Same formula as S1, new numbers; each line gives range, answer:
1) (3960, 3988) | 5.08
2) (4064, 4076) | 5.05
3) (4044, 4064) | 5.46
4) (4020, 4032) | 4.71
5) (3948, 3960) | 5.07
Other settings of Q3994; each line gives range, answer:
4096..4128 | 5.69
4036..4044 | 5.75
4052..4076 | 5.97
